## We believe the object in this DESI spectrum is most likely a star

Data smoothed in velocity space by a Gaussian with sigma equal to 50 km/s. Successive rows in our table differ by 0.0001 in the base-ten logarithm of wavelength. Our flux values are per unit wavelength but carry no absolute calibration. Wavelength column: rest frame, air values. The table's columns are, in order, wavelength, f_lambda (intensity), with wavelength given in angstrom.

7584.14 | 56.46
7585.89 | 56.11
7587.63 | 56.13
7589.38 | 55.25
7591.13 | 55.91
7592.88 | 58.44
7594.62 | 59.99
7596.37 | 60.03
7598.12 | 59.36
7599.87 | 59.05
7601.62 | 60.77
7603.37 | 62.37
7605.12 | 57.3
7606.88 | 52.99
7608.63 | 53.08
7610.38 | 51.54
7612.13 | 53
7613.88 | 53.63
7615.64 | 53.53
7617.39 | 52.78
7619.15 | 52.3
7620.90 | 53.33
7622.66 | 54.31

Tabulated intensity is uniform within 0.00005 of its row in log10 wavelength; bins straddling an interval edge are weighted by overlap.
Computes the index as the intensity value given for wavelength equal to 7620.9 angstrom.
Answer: 53.33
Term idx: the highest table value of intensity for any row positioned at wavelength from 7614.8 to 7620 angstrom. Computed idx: 53.53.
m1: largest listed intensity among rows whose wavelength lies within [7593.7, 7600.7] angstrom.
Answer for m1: 60.03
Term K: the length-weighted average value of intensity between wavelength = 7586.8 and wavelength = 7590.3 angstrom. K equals 55.6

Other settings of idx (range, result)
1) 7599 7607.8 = 62.37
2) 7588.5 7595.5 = 59.99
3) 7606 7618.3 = 53.63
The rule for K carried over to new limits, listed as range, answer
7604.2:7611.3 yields 53.8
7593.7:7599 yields 59.9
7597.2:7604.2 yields 60.4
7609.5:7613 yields 52.3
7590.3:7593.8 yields 57.3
